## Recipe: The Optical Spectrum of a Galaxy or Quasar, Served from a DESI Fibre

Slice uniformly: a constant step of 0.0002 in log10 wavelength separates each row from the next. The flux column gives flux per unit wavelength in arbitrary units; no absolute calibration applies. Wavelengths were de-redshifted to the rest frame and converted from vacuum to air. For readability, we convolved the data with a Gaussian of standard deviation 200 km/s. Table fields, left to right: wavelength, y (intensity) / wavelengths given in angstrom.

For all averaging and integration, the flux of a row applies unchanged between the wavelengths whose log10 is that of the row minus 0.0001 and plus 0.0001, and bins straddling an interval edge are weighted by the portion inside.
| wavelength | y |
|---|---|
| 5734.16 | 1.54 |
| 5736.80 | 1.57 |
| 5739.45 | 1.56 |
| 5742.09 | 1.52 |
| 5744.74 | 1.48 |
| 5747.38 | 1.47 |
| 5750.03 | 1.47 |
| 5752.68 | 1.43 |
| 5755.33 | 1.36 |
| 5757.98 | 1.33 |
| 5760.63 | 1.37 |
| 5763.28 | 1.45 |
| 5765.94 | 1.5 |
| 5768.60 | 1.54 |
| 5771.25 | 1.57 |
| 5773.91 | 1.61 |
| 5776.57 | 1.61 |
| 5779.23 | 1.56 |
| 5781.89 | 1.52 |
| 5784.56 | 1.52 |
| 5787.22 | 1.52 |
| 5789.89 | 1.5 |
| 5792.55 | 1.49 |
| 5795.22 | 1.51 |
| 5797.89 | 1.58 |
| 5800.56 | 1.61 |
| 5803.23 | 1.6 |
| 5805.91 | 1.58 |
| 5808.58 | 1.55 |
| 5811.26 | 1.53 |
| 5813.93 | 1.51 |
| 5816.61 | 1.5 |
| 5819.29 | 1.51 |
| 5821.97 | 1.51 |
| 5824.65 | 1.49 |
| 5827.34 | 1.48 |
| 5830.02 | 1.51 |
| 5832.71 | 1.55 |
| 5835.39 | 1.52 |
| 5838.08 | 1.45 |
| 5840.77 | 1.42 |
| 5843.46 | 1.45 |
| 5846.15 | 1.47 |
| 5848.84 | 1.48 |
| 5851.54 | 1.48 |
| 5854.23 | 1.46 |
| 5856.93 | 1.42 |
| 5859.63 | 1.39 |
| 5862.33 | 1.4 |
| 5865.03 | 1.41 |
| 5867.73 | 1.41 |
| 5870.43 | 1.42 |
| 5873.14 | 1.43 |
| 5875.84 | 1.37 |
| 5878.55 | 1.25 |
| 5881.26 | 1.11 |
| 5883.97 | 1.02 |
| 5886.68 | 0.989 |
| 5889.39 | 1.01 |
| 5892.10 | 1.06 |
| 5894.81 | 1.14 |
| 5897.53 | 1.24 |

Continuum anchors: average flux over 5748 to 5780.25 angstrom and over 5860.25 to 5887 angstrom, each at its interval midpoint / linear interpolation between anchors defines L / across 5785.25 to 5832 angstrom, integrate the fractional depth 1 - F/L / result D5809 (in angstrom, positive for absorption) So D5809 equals -4.1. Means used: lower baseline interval 1.48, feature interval 1.53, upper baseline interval 1.29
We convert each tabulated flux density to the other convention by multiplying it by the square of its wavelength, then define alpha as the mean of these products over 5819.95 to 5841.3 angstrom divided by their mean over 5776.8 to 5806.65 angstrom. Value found 1.0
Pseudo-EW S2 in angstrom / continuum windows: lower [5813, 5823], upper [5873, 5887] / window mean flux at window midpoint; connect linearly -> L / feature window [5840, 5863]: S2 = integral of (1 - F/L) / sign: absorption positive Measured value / -1.86 angstrom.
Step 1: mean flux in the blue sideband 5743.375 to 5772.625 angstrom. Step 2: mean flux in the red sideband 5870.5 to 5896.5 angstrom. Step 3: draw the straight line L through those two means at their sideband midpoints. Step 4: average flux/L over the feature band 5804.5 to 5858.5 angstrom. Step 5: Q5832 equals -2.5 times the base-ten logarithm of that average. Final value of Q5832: -0.16 mag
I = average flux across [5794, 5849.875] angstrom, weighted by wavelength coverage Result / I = 1.51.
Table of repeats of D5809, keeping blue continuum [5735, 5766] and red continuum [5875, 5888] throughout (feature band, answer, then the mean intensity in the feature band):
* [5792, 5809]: -2.9 angstrom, 1.56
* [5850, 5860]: -2.0 angstrom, 1.44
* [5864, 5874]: -2.1 angstrom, 1.42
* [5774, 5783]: -1.2 angstrom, 1.57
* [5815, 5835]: -3.6 angstrom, 1.51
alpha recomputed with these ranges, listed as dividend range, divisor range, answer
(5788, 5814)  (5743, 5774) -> 1.08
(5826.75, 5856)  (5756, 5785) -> 1.01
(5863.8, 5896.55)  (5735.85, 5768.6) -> 0.87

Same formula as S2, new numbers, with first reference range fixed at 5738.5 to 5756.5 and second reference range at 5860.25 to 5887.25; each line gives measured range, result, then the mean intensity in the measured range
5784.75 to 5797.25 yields -0.91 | 1.51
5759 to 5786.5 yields -1.72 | 1.52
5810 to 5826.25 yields -1.63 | 1.51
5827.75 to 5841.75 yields -1.50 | 1.49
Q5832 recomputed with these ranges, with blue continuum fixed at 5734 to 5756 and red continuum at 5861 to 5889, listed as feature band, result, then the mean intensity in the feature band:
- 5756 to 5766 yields 0.049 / 1.4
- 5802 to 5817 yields -0.123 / 1.55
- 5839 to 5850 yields -0.104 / 1.45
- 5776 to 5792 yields -0.080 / 1.53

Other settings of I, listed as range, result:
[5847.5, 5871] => 1.43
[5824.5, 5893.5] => 1.36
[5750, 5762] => 1.38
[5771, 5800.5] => 1.55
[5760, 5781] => 1.53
